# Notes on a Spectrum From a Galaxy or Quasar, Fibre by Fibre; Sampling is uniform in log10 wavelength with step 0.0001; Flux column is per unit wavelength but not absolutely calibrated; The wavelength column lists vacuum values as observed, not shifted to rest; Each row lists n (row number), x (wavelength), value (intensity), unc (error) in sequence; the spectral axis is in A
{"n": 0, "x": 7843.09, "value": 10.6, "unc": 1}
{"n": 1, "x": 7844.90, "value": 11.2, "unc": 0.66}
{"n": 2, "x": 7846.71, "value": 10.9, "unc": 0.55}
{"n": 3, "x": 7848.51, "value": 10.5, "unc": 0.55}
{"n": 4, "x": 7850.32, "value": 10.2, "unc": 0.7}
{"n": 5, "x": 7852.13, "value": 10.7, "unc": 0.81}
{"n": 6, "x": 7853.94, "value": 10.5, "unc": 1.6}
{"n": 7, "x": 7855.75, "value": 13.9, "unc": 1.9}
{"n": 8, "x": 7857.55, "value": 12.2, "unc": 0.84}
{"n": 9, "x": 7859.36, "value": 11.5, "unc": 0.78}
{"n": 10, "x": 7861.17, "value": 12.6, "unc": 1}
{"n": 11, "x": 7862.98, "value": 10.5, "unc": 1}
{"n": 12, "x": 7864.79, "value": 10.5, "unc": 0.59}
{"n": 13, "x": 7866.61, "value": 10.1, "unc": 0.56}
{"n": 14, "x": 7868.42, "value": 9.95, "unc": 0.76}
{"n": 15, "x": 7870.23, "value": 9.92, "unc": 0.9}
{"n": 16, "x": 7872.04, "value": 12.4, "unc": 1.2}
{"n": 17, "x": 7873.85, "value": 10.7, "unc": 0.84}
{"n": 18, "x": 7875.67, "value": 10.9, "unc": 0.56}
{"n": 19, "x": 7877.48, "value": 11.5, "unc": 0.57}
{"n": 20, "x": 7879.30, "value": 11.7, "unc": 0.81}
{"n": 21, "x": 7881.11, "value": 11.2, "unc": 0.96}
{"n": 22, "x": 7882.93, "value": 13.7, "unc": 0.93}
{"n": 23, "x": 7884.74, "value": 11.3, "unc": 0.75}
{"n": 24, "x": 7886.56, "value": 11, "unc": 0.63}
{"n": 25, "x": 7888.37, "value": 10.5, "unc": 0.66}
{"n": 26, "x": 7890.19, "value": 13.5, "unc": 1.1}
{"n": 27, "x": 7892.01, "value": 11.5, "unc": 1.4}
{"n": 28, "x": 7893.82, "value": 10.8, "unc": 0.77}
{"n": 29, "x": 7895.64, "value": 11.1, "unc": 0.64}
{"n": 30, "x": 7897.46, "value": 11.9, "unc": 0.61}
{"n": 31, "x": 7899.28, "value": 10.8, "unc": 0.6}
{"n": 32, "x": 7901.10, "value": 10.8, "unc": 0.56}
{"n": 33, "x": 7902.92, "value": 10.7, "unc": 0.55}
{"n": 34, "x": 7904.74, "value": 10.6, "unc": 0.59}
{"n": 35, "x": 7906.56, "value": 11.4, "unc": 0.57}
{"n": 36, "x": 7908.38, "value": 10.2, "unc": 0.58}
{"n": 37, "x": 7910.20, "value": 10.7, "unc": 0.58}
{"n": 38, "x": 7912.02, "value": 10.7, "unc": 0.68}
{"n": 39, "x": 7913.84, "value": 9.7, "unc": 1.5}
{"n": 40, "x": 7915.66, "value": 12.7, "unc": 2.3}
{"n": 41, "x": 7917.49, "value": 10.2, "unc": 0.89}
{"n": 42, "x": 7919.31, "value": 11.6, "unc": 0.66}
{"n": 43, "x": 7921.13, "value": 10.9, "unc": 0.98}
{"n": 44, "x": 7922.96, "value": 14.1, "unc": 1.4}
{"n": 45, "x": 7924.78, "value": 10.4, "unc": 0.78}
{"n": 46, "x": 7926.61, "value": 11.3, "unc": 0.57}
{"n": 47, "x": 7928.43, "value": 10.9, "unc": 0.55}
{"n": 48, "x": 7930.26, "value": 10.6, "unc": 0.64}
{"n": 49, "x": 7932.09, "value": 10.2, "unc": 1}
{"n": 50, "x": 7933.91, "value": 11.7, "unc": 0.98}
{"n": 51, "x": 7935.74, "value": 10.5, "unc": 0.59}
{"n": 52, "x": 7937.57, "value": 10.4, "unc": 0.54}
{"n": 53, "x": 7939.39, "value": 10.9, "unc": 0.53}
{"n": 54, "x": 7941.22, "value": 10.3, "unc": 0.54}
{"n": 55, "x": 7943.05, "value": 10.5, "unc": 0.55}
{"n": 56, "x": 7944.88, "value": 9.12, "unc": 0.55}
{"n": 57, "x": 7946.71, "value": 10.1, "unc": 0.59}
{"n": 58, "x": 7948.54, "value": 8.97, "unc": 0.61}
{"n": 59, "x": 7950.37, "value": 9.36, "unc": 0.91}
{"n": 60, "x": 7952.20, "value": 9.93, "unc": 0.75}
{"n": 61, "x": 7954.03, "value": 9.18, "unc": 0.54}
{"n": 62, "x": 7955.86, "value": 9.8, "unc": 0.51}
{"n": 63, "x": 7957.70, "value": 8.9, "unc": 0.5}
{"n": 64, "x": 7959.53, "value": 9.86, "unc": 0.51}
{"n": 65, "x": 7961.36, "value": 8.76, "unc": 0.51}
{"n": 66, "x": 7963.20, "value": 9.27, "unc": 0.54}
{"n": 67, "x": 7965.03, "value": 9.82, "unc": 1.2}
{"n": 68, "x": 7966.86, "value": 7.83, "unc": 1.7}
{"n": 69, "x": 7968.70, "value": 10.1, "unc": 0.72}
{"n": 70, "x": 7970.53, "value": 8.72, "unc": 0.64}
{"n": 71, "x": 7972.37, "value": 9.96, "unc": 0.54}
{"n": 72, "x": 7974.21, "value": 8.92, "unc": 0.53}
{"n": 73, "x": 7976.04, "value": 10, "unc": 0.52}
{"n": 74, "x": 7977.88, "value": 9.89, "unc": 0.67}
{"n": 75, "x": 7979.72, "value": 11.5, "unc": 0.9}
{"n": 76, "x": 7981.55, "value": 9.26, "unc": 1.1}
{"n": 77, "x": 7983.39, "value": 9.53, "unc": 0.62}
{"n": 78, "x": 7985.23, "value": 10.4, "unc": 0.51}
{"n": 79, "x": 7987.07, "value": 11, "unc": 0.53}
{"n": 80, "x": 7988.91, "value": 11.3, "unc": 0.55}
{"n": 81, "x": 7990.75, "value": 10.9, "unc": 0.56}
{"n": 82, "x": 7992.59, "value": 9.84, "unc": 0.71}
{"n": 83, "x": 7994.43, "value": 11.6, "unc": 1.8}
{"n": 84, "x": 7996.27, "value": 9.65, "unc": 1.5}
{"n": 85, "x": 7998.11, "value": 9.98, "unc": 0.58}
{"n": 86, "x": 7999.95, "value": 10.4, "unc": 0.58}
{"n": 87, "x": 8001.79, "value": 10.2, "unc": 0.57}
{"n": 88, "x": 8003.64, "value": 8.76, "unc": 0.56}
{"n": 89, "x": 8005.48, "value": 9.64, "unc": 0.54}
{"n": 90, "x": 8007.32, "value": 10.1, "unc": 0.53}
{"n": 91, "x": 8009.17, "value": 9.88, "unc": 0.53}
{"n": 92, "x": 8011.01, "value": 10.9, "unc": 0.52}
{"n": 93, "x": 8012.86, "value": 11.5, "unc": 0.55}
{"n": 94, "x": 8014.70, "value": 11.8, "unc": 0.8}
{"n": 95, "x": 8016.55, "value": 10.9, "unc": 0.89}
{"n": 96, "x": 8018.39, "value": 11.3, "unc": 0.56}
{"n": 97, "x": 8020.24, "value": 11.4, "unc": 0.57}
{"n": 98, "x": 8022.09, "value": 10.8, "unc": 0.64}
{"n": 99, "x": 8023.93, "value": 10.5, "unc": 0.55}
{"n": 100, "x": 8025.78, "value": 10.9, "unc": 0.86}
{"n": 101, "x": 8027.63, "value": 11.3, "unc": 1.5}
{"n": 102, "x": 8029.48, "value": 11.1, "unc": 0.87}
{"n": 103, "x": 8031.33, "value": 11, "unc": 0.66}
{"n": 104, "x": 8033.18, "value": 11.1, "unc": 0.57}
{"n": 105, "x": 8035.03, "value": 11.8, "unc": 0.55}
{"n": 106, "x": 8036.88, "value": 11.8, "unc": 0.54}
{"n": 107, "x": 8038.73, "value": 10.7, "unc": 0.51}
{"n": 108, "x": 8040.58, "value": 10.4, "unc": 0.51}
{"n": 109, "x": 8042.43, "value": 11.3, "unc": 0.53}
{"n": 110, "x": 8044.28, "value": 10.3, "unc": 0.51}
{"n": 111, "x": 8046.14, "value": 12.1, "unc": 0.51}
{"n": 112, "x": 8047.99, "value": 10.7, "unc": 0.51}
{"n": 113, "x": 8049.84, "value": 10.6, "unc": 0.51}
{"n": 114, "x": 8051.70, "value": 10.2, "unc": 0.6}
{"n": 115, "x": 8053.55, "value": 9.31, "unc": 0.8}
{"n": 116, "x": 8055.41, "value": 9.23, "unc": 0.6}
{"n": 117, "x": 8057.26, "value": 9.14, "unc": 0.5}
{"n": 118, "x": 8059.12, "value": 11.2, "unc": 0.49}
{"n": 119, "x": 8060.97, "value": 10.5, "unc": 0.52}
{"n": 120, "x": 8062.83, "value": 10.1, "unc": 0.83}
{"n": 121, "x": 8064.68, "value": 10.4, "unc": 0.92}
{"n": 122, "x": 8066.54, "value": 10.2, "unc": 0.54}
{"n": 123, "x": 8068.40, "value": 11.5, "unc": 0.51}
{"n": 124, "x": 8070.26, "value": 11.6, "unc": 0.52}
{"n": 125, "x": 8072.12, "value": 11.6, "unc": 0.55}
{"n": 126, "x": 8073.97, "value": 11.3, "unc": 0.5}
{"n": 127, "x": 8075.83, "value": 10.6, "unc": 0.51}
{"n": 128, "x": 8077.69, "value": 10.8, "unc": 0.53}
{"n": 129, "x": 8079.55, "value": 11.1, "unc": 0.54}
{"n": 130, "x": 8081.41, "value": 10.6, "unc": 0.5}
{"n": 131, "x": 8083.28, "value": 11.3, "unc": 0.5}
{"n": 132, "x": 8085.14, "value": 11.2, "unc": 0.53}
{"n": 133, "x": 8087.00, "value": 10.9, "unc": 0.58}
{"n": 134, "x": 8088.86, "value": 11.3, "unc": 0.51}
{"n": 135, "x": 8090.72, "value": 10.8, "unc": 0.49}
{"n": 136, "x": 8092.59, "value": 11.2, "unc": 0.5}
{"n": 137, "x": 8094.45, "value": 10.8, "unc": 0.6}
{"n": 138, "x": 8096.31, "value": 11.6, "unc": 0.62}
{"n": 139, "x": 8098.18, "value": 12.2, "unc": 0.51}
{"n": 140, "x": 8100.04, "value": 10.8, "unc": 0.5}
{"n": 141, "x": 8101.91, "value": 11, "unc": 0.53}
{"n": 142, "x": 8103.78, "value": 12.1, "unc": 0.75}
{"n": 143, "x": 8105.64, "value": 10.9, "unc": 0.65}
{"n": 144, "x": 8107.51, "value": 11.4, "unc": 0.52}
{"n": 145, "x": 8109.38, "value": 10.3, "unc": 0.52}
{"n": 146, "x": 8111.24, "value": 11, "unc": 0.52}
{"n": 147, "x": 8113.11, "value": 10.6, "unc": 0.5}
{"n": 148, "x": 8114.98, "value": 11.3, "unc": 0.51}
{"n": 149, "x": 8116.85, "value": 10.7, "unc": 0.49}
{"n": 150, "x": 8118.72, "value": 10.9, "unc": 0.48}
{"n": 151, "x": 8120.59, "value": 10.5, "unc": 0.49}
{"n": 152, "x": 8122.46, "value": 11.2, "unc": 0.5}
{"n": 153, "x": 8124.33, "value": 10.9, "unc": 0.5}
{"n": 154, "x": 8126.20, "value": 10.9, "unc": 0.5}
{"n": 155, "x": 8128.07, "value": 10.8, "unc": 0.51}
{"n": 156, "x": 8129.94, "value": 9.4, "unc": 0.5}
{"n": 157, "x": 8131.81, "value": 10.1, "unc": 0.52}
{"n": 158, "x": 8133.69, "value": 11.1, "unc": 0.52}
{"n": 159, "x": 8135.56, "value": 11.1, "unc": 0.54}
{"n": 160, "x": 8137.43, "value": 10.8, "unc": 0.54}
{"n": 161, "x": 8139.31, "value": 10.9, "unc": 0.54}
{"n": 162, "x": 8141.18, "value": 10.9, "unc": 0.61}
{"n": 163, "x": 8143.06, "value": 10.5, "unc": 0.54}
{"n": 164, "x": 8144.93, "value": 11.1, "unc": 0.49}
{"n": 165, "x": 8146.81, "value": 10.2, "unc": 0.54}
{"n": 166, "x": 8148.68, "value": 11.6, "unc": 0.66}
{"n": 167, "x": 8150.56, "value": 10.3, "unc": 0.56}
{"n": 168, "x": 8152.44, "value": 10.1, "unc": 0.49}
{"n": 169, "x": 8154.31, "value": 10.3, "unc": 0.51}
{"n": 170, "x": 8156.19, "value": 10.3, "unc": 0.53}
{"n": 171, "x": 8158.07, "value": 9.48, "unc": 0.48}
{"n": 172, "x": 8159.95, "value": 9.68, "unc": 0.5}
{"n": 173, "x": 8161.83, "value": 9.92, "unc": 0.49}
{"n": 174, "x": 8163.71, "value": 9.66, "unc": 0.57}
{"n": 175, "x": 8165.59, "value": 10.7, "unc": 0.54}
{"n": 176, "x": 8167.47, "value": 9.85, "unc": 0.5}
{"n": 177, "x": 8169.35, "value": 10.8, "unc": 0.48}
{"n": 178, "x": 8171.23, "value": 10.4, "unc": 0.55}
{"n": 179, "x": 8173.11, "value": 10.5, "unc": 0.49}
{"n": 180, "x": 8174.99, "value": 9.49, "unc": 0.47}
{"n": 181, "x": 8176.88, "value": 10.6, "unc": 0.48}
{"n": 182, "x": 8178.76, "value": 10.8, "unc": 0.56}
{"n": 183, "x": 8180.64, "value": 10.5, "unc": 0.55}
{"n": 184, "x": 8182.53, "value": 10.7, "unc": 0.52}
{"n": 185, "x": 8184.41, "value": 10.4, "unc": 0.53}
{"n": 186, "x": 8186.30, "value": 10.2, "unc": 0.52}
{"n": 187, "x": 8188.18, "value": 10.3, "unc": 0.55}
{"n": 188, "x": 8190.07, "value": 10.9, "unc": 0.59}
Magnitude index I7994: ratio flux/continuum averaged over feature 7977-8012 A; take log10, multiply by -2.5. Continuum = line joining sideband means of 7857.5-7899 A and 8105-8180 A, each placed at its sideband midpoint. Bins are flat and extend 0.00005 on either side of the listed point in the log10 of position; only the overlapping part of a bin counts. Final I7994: 0.075 mag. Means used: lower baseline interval 11.3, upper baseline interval 10.5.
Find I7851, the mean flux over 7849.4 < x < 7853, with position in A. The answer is 10.4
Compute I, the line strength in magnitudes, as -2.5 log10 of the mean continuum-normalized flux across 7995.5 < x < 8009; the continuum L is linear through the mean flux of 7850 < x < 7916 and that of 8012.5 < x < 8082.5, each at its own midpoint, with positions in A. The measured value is 0.12 mag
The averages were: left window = 11.2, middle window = 9.82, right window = 10.9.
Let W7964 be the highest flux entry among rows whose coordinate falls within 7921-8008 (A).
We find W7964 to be 14.1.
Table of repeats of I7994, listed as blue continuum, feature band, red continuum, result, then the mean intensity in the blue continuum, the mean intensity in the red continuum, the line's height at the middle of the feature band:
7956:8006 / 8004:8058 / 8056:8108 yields -0.033 mag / 9.85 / 11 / 10.4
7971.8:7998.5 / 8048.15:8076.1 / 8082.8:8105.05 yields 0.047 mag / 10.3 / 11.3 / 11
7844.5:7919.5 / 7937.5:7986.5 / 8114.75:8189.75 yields 0.136 mag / 11.2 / 10.5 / 11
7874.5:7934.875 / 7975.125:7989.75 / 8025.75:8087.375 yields 0.068 mag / 11.2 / 10.8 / 11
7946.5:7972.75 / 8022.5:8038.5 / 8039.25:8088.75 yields -0.090 mag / 9.34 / 10.7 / 10.3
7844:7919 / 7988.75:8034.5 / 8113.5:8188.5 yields 0.017 mag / 11.2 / 10.5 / 10.8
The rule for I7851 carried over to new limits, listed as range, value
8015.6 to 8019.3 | 11.1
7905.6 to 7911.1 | 10.8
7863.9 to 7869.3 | 10.2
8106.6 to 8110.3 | 10.8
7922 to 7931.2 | 11.4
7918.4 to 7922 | 11.3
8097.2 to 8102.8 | 11.3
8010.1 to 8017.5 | 11.3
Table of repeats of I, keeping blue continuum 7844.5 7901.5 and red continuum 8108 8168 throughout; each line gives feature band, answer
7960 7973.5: 0.193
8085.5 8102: -0.052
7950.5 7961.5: 0.169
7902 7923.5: 0.008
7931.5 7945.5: 0.060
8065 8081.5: -0.031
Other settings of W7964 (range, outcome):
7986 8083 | 12.1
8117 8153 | 11.6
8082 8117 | 12.2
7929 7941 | 11.7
